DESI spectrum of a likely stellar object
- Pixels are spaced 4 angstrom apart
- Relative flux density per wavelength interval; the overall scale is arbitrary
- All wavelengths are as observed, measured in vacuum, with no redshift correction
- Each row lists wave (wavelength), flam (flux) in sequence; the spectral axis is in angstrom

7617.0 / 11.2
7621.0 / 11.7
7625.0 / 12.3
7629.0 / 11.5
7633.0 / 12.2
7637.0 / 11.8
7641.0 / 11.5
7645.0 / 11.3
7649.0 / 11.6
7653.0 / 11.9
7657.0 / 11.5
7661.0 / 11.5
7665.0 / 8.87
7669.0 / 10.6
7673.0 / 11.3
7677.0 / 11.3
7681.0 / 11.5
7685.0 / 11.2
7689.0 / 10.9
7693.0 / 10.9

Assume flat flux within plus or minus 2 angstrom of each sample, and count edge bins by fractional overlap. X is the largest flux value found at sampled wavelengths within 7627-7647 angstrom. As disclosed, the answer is 12.2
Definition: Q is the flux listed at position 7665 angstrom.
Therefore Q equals 8.87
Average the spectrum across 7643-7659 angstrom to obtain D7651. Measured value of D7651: 11.6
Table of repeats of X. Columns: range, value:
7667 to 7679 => 11.3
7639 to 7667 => 11.9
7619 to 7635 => 12.3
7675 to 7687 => 11.5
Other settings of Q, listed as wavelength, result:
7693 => 10.9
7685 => 11.2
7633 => 12.2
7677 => 11.3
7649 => 11.6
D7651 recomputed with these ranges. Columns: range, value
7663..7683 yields 10.7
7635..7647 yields 11.5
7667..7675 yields 10.9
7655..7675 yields 10.8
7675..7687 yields 11.3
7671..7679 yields 11.3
